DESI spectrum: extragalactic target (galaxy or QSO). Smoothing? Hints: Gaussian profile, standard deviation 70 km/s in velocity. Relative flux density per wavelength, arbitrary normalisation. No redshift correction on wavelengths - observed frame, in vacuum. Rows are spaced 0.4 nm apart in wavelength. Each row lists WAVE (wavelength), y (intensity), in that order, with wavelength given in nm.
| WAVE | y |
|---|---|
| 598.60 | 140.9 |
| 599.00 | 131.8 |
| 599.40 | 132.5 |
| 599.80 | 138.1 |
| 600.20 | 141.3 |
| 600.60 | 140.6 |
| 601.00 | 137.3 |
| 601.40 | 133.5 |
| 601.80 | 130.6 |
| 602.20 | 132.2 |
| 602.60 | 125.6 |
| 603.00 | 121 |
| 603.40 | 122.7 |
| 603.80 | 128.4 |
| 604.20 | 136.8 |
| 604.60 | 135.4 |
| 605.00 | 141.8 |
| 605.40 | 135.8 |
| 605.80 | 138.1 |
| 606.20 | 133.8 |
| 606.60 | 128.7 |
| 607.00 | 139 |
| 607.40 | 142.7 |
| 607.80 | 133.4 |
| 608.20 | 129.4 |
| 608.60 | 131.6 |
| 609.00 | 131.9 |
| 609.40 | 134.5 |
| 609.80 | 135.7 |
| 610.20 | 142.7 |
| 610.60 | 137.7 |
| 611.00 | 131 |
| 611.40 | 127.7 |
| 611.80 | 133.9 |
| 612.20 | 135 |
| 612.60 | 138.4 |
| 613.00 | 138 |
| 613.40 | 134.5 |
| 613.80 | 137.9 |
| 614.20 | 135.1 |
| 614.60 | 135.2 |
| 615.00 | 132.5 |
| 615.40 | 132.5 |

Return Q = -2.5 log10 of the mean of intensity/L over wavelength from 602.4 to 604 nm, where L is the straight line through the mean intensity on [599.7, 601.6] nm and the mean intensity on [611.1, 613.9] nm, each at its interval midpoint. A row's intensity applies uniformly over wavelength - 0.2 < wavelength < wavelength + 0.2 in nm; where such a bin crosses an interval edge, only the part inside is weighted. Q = 0.108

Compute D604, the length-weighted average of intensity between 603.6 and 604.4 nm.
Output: 133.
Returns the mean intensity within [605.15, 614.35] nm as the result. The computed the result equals 135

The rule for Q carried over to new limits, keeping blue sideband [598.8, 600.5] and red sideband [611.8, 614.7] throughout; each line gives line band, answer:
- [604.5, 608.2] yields 0.00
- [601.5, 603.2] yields 0.07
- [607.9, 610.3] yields 0.02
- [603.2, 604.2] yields 0.07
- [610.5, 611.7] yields 0.04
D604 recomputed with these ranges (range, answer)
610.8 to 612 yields 131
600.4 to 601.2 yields 139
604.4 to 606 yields 138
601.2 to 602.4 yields 132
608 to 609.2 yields 131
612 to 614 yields 137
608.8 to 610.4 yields 136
